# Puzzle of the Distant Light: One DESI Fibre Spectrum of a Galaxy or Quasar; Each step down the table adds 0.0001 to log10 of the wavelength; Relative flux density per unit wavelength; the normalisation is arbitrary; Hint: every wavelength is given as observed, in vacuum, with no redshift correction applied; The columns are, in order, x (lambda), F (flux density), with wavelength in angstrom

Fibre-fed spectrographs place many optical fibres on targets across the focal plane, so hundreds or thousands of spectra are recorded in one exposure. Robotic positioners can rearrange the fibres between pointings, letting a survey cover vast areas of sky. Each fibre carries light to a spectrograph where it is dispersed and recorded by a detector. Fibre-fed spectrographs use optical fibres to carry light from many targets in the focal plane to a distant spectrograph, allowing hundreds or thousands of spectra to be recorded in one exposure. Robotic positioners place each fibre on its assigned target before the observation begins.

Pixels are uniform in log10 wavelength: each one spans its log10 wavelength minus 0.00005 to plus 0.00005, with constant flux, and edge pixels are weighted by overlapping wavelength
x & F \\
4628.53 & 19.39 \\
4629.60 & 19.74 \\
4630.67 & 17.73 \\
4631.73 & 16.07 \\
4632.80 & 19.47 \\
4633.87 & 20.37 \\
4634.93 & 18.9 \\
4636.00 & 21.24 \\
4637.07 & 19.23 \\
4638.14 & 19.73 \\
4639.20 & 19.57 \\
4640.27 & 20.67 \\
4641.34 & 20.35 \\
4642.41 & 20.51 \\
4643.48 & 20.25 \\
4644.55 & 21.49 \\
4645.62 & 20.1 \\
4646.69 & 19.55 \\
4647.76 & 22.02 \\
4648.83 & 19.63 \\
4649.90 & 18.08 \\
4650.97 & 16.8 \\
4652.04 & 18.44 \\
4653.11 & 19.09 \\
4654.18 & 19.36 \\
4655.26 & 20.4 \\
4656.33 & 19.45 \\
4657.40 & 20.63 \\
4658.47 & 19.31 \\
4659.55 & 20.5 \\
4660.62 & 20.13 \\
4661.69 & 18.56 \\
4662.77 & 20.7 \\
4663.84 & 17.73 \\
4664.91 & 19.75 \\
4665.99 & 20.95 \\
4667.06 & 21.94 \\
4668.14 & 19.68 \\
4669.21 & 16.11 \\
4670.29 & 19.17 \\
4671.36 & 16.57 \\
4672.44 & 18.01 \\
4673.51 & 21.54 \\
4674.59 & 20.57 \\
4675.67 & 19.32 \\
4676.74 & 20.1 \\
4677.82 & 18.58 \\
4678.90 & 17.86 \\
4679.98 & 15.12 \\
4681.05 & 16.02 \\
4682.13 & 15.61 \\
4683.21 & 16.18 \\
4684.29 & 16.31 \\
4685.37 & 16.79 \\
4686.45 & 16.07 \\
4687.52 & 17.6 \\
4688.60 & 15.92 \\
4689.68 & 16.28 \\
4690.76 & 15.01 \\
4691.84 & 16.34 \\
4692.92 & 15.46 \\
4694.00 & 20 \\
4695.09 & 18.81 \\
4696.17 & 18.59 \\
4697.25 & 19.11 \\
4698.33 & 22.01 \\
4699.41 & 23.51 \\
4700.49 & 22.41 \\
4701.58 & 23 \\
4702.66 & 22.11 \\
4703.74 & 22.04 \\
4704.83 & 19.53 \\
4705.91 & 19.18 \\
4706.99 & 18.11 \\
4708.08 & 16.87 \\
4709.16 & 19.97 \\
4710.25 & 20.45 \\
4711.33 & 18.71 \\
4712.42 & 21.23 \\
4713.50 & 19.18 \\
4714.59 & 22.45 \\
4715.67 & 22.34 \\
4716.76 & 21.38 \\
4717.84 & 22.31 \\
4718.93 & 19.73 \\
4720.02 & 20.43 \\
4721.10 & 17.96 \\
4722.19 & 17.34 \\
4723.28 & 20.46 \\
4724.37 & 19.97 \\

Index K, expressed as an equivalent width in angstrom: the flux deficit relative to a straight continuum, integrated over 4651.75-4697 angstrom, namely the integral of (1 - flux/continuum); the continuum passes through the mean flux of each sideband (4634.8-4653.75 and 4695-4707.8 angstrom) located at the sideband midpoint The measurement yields 4.2 angstrom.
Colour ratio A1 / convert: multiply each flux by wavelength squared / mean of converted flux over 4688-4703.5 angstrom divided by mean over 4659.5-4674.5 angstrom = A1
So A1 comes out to 1.00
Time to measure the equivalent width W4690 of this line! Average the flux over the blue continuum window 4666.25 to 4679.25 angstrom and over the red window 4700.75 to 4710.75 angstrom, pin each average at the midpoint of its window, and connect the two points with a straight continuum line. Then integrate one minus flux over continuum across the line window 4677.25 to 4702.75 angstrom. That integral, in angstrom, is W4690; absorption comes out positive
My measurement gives 2.2 angstrom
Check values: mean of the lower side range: 19.2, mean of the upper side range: 20.2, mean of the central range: 18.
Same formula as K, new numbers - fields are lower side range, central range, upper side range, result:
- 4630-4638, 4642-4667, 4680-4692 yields -2.6 angstrom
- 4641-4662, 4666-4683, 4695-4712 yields 1.3 angstrom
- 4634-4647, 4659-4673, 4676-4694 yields -0.8 angstrom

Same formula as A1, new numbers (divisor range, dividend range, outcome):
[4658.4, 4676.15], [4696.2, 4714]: 1.07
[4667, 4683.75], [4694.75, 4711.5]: 1.13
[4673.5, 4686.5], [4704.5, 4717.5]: 1.15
